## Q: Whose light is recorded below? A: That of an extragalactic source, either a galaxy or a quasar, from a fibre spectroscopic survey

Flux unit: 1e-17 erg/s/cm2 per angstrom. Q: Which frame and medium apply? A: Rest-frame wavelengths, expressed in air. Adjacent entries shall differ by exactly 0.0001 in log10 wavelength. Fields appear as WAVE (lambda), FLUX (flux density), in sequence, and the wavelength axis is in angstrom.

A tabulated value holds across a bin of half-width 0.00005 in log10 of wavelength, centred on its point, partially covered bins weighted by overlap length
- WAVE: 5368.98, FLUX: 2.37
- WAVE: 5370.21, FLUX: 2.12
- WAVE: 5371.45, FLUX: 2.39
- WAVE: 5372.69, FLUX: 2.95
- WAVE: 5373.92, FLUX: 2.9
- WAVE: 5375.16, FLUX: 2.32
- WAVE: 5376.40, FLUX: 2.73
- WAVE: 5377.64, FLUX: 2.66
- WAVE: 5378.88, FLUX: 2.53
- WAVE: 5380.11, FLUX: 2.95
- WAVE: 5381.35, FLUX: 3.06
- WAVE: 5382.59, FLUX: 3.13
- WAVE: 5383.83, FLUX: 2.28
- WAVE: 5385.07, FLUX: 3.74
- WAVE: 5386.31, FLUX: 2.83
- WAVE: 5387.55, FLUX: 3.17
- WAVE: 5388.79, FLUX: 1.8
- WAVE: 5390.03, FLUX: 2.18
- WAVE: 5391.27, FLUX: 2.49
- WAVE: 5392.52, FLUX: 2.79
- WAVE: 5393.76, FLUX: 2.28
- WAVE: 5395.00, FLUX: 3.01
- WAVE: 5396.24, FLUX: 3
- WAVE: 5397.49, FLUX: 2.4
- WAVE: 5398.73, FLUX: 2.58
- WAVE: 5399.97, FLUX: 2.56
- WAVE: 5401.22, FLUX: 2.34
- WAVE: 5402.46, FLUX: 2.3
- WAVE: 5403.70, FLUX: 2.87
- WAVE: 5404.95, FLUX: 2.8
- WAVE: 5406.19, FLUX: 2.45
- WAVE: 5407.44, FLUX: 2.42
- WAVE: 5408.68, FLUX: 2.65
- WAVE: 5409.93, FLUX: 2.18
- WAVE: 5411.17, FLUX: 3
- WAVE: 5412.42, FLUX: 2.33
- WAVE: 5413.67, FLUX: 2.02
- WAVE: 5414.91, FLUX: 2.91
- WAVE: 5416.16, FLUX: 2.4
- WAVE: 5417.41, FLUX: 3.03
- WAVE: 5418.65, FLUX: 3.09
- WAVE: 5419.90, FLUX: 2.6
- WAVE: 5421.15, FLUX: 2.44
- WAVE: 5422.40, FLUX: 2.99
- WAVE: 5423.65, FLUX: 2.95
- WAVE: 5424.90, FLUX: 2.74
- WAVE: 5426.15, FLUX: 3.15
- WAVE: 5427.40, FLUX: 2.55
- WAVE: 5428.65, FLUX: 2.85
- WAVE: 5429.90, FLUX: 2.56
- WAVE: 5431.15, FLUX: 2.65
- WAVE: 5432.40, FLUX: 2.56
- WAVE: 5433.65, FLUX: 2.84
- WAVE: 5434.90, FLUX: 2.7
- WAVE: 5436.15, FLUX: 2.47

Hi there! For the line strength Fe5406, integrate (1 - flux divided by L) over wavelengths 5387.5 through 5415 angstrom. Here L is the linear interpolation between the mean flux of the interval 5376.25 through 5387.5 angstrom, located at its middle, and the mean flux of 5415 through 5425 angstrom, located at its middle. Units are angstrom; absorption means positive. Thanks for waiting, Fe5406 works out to 3.1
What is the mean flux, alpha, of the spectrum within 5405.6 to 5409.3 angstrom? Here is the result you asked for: 2.51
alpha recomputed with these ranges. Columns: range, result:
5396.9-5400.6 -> 2.51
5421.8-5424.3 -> 2.96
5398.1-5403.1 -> 2.45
